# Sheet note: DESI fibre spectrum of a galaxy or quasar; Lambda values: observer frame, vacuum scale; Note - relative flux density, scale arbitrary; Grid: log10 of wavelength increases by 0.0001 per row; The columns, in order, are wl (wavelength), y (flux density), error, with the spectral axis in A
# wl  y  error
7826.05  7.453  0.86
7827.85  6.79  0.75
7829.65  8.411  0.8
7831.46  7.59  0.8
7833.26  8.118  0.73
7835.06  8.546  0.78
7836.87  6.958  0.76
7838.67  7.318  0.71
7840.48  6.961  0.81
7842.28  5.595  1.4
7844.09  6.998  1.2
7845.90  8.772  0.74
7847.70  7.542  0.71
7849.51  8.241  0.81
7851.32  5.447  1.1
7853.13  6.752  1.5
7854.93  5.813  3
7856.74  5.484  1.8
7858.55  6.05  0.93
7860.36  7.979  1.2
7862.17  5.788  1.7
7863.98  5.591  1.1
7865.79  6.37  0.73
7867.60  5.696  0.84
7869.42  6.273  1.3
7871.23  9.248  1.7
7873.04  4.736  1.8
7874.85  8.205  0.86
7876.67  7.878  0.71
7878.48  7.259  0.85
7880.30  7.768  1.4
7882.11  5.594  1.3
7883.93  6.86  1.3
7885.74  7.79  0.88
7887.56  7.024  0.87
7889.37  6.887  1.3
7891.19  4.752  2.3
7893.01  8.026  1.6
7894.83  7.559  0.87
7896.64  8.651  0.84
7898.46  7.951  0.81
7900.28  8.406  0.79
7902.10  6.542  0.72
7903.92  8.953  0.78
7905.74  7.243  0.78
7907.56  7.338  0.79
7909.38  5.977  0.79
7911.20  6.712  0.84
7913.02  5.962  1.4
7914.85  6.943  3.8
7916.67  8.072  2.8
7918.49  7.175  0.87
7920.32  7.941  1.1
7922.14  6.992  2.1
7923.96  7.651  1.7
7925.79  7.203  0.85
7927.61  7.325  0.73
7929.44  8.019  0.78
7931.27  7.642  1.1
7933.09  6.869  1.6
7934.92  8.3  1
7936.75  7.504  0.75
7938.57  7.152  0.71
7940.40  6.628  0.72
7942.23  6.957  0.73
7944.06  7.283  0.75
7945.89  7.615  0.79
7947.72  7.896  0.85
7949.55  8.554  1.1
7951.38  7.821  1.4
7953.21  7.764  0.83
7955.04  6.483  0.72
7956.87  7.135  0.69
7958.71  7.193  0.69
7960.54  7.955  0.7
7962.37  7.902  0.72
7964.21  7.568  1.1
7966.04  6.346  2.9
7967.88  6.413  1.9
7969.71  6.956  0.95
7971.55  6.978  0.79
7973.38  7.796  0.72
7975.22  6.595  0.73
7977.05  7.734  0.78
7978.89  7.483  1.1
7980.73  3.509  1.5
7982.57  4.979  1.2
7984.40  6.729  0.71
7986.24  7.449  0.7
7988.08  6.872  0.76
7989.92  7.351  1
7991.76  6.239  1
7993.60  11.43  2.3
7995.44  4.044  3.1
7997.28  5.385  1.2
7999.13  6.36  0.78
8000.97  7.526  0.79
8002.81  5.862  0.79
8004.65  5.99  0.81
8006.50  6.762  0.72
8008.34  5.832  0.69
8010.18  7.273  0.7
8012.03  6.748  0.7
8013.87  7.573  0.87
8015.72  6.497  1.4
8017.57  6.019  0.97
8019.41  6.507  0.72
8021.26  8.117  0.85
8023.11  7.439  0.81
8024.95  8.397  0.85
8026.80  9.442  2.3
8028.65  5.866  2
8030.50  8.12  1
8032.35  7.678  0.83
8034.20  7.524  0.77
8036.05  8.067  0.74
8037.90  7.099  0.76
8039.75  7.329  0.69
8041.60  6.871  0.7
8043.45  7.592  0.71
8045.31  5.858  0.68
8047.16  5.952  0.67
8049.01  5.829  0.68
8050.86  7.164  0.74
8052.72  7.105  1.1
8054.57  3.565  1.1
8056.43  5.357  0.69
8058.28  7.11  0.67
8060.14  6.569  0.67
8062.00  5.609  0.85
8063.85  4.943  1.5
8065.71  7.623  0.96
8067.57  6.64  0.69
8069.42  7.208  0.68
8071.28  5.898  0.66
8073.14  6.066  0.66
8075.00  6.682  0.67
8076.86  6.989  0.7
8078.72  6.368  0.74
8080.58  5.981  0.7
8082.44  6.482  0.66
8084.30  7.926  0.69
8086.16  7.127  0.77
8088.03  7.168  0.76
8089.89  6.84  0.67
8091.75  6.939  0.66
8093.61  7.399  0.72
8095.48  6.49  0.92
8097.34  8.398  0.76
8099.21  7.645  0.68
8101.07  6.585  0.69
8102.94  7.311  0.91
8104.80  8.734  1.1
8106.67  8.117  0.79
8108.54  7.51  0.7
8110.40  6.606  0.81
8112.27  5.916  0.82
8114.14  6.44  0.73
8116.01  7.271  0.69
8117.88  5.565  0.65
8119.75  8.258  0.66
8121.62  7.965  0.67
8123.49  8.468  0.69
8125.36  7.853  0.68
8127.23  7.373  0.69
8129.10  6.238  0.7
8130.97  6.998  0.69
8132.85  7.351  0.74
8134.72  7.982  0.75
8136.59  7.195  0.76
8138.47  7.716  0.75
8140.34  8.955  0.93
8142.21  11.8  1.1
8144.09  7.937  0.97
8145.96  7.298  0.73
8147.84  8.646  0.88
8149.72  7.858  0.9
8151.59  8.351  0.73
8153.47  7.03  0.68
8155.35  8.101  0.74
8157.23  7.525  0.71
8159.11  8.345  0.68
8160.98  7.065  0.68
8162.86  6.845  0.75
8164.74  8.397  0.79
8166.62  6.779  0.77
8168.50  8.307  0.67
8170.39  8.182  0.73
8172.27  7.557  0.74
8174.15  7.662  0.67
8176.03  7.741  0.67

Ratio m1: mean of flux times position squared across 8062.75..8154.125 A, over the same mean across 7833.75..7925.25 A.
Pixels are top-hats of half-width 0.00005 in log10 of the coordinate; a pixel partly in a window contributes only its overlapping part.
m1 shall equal 1.1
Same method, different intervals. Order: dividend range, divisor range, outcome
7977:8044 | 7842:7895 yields 1.06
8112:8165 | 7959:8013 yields 1.18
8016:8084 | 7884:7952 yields 0.95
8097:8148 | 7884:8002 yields 1.11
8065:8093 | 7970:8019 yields 1.04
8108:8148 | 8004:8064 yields 1.14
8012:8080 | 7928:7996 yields 0.97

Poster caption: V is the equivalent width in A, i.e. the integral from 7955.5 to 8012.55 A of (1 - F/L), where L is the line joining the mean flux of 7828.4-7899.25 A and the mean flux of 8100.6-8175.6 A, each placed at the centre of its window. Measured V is 4.1 A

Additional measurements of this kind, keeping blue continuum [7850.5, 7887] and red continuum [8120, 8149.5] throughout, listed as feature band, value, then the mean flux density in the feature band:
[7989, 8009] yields 1.8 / 6.63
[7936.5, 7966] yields -1.6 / 7.43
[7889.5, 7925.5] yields -2.4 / 7.3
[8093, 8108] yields 0.4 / 7.58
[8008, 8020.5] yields 1.2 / 6.69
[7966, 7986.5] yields 1.8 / 6.56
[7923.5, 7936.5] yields -1.2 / 7.56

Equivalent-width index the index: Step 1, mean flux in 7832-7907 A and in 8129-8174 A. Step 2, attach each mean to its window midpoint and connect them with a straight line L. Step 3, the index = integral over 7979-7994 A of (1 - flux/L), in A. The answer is 1.44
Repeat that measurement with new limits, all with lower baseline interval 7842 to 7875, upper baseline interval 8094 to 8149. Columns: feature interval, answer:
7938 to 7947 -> -0.2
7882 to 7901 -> -1.4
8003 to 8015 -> 0.9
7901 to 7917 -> -0.5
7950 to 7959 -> -0.5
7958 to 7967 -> -0.5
